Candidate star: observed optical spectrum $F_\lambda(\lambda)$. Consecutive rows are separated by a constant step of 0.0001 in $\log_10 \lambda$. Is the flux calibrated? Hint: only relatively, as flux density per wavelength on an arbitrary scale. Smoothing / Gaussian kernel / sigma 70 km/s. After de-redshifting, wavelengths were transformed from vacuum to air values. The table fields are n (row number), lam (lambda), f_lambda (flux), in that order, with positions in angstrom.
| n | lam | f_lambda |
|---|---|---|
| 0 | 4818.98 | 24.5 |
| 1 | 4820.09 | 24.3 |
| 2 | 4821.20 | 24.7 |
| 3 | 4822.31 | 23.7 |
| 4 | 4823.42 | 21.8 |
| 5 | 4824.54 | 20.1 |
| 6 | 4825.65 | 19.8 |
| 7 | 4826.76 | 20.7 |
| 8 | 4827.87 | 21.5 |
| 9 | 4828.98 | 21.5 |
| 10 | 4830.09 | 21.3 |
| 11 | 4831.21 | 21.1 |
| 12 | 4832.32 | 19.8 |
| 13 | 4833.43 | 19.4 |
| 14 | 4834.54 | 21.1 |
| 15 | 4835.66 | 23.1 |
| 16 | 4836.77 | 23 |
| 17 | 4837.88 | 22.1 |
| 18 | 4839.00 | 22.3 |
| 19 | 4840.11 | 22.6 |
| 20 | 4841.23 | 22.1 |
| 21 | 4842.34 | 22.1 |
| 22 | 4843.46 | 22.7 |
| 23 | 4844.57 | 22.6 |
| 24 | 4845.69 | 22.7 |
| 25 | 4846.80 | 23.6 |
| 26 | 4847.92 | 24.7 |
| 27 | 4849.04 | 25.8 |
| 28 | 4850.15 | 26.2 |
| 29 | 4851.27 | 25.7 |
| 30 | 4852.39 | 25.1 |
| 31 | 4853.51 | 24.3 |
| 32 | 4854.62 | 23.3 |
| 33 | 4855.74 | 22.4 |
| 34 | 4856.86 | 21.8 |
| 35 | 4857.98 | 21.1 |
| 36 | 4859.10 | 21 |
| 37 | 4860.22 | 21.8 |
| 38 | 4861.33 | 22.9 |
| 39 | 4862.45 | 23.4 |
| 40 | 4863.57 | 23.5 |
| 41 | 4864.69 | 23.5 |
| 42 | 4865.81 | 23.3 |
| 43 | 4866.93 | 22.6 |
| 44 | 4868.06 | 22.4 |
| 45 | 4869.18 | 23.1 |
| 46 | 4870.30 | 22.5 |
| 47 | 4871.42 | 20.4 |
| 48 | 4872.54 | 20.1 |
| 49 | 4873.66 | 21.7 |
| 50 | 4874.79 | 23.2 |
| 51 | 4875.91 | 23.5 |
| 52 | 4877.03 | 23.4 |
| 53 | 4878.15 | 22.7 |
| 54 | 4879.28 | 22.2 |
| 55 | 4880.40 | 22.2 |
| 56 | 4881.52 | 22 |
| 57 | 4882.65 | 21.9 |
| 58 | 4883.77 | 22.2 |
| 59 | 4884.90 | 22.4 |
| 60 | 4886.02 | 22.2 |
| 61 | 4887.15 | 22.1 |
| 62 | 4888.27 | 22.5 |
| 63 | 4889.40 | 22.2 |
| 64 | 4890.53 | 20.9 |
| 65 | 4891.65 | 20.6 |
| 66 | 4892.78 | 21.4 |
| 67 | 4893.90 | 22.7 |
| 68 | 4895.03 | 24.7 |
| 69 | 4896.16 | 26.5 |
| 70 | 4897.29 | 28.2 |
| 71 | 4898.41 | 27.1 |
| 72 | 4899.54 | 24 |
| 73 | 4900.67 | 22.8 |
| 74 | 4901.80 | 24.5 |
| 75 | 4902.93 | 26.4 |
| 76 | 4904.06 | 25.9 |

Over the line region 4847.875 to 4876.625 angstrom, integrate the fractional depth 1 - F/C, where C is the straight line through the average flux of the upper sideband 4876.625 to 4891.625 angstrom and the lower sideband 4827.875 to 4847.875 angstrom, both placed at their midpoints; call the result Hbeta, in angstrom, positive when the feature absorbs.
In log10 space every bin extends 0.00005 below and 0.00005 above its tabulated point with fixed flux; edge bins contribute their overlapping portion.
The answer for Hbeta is -1.22 angstrom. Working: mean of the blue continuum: 22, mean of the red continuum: 22.2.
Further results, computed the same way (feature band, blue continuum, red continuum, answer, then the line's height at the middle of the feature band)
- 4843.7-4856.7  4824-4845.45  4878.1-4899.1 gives -1.3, 22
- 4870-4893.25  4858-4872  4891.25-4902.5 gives 1.4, 23.4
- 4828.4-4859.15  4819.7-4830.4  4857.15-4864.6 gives -0.7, 22.1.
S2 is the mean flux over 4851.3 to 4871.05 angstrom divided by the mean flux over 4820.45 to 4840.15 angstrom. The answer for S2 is 1.06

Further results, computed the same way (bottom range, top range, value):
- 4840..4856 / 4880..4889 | 0.93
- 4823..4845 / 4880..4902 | 1.07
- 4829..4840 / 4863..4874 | 1.04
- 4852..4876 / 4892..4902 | 1.09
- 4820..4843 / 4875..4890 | 1.03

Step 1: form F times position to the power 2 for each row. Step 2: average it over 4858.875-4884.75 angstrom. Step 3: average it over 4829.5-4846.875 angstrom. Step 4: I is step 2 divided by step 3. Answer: 1.0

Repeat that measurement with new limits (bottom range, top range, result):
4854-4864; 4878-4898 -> 1.03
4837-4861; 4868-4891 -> 0.97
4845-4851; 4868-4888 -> 0.92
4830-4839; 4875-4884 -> 1.07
